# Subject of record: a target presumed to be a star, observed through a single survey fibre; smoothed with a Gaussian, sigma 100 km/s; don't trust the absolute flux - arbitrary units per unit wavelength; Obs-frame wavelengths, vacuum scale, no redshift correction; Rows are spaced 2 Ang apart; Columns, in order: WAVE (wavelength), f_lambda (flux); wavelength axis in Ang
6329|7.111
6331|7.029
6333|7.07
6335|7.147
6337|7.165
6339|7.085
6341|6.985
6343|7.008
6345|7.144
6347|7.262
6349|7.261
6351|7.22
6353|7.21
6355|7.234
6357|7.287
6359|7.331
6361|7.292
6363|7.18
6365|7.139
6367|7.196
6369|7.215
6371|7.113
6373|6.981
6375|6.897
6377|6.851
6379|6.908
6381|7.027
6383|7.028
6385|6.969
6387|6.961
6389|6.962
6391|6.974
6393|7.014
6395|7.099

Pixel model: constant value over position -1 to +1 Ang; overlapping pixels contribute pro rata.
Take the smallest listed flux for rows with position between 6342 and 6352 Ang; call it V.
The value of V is 7.008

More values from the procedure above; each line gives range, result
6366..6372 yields 7.113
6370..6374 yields 6.981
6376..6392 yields 6.851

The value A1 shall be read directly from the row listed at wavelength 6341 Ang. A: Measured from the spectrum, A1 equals 6.985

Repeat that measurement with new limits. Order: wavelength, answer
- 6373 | 6.981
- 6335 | 7.147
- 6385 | 6.969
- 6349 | 7.261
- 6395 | 7.099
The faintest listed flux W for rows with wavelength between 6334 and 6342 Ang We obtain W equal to 6.985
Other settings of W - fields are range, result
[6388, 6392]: 6.962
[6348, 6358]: 7.21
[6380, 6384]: 7.027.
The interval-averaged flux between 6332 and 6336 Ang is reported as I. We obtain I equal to 7.11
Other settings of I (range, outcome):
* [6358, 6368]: 7.23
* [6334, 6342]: 7.1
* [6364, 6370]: 7.18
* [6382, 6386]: 7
